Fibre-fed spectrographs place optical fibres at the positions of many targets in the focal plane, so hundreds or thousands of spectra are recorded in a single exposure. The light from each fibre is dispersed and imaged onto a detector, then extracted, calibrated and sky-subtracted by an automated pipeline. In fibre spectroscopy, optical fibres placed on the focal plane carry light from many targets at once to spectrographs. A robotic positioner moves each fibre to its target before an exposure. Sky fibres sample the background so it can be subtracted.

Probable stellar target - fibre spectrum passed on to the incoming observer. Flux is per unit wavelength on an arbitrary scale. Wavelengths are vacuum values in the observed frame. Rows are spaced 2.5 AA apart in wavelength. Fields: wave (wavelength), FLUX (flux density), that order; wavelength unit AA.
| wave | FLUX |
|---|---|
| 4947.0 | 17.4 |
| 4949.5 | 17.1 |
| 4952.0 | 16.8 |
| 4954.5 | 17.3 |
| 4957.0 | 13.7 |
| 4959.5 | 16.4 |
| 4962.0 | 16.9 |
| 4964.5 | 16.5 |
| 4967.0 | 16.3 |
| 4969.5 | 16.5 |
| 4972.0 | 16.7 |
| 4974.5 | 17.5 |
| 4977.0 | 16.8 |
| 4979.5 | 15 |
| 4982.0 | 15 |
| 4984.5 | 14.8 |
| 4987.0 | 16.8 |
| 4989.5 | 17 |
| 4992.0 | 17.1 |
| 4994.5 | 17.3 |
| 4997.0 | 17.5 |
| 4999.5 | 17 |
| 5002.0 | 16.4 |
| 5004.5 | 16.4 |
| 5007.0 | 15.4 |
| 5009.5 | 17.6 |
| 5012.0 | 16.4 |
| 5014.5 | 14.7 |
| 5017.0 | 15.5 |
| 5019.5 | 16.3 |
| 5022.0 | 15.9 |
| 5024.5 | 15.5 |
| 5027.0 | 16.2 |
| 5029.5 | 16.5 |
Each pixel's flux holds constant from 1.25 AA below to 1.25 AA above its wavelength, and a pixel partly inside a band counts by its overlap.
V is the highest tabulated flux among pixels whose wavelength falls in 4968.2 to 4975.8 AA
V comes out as 17.5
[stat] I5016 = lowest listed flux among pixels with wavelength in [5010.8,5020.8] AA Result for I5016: 14.7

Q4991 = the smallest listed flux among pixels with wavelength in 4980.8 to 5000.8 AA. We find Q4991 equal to 14.8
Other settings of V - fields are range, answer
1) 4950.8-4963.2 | 17.3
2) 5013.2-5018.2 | 15.5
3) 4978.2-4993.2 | 17.1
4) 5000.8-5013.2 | 17.6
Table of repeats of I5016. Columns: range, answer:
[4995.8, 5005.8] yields 16.4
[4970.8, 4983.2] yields 15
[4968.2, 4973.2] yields 16.5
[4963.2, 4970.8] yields 16.3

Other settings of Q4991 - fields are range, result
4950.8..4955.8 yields 16.8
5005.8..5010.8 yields 15.4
